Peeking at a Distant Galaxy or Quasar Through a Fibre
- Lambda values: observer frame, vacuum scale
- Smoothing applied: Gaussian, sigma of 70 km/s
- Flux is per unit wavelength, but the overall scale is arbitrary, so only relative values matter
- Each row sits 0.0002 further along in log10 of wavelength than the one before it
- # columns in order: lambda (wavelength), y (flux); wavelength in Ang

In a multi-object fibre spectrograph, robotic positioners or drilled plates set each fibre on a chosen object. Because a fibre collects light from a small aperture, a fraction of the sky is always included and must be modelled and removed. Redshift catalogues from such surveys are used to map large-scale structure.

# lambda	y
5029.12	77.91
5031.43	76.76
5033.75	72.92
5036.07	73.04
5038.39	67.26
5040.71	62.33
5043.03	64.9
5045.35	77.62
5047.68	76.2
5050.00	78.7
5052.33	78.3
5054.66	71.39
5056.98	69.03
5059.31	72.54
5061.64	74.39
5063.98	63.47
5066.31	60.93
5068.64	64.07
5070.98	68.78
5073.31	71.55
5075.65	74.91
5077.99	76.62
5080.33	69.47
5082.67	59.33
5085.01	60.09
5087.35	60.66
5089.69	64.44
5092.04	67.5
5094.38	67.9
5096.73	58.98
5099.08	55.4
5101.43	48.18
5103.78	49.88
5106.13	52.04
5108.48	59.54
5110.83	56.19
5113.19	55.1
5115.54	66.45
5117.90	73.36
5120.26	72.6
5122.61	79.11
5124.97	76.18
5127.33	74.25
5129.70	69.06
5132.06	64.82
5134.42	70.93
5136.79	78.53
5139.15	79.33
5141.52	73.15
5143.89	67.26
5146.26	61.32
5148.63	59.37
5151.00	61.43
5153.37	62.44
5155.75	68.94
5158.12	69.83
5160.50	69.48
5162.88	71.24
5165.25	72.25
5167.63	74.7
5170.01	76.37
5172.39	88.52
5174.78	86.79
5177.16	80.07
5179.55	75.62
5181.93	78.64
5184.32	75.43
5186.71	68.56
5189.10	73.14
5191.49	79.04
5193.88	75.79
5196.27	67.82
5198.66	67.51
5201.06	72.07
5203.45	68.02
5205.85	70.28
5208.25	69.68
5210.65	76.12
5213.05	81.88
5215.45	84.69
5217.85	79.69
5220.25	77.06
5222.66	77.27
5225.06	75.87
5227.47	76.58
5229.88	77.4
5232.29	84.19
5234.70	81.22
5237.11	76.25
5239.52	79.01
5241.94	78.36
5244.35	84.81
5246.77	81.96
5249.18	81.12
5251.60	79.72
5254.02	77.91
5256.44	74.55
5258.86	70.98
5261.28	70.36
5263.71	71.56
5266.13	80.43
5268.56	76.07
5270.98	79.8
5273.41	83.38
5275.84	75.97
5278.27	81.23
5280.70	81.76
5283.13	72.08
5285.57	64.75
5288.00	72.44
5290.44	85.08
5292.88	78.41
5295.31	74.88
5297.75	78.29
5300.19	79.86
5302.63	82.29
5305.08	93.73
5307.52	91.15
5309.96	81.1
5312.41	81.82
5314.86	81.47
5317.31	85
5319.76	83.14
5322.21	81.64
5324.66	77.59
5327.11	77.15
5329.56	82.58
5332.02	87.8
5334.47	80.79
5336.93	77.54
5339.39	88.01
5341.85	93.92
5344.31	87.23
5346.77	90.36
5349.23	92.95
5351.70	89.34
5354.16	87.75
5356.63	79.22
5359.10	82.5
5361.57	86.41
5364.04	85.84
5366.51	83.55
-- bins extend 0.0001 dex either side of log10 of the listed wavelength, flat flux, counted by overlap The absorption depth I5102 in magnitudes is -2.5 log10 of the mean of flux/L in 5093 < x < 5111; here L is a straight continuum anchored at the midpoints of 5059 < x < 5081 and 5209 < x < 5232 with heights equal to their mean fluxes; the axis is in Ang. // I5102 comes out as 0.26 mag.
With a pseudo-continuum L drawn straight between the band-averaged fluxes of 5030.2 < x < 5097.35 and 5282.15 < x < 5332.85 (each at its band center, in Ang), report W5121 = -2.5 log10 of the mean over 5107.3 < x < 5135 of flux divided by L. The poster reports 0.06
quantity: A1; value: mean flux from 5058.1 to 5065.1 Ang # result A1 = 70.1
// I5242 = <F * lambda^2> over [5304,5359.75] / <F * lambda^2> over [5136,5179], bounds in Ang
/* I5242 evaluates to 1.26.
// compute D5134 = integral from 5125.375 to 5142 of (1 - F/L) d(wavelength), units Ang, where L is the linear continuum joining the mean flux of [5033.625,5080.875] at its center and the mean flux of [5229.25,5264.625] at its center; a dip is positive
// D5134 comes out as 0.2 Ang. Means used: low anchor 70.8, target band 73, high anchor 78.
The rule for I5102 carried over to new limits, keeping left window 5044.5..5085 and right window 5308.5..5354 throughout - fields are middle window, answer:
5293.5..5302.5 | 0.06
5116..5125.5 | -0.02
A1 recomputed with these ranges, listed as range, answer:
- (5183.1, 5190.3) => 72.3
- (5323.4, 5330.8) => 79.2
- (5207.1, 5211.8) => 72.9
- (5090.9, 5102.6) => 59.6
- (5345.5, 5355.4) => 90.1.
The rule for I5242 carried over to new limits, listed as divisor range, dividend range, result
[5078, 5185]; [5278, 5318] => 1.25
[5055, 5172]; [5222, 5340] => 1.27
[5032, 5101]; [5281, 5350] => 1.33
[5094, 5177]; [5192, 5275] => 1.17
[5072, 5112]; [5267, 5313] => 1.39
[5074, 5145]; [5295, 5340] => 1.35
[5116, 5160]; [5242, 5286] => 1.16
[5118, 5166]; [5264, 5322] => 1.21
